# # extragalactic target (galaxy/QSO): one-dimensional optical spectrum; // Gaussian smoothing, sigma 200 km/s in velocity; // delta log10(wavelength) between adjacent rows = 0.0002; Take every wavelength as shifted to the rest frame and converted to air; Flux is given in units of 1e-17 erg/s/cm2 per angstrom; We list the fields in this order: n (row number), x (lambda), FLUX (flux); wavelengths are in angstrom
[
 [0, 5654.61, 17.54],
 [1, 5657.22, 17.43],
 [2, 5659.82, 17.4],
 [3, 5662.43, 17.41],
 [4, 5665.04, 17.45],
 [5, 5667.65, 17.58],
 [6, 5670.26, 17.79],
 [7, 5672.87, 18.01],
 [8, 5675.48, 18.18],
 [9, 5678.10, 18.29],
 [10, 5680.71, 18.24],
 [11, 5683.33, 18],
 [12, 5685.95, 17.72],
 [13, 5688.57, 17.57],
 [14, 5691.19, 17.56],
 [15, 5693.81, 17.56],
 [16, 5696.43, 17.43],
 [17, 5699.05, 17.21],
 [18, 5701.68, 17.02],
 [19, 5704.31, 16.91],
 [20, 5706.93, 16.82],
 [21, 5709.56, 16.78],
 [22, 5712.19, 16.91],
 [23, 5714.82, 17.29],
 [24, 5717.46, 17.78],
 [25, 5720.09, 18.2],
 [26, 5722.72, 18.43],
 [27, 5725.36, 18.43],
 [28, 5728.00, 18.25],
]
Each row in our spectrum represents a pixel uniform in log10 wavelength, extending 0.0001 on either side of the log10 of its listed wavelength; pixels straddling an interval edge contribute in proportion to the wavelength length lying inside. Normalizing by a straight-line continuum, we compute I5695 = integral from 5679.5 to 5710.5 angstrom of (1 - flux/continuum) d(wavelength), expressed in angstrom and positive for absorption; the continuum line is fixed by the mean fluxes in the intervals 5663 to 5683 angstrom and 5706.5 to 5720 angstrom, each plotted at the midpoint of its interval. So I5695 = 0.2 angstrom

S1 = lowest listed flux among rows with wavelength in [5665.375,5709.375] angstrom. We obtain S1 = 16.82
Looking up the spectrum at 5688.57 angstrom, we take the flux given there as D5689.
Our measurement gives 17.57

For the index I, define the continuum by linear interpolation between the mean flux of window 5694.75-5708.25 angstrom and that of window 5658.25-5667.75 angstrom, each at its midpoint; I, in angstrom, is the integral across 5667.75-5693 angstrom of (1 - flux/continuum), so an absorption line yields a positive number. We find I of -0.9 angstrom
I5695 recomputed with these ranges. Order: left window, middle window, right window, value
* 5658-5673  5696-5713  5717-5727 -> 1.0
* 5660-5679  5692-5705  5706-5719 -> 0.1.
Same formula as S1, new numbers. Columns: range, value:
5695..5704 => 17.02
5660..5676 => 17.41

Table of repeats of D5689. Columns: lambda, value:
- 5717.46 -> 17.78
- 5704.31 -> 16.91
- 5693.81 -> 17.56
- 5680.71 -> 18.24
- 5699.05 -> 17.21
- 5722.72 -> 18.43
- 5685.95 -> 17.72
